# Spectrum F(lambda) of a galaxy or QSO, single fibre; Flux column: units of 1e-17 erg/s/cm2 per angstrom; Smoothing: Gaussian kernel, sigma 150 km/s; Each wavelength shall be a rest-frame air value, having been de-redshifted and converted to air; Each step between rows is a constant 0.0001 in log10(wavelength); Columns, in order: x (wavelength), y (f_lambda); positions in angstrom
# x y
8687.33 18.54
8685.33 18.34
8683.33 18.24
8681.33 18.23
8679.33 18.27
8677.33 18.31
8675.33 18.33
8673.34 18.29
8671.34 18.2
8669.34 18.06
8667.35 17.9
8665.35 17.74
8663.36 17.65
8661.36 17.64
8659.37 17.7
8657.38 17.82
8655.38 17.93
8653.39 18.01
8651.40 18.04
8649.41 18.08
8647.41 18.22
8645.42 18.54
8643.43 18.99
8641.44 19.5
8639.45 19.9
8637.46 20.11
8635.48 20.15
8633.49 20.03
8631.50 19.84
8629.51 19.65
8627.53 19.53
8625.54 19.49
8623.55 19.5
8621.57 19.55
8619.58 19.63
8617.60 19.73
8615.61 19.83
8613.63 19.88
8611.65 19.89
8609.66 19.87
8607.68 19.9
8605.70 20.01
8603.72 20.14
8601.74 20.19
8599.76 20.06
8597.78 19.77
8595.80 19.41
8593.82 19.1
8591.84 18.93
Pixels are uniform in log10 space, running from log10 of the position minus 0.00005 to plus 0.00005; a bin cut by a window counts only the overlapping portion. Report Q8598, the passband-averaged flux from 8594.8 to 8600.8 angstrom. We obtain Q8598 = 19.7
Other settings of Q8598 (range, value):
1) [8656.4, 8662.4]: 17.7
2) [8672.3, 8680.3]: 18.3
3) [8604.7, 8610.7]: 19.9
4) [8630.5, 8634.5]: 19.9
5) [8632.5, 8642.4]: 20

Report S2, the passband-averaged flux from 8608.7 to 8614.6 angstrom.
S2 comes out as 19.9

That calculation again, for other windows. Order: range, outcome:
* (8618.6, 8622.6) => 19.6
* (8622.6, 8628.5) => 19.5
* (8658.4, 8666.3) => 17.7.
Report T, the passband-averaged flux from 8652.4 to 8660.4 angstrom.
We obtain 17.9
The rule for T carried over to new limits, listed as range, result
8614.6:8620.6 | 19.7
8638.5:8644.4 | 19.5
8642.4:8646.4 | 18.8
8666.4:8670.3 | 18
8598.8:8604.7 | 20.1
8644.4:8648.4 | 18.4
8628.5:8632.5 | 19.8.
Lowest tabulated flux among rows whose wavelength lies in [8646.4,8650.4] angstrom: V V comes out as 18.08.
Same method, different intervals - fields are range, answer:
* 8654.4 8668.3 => 17.64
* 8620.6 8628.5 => 19.49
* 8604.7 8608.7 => 19.9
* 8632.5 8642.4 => 19.5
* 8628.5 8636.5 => 19.65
